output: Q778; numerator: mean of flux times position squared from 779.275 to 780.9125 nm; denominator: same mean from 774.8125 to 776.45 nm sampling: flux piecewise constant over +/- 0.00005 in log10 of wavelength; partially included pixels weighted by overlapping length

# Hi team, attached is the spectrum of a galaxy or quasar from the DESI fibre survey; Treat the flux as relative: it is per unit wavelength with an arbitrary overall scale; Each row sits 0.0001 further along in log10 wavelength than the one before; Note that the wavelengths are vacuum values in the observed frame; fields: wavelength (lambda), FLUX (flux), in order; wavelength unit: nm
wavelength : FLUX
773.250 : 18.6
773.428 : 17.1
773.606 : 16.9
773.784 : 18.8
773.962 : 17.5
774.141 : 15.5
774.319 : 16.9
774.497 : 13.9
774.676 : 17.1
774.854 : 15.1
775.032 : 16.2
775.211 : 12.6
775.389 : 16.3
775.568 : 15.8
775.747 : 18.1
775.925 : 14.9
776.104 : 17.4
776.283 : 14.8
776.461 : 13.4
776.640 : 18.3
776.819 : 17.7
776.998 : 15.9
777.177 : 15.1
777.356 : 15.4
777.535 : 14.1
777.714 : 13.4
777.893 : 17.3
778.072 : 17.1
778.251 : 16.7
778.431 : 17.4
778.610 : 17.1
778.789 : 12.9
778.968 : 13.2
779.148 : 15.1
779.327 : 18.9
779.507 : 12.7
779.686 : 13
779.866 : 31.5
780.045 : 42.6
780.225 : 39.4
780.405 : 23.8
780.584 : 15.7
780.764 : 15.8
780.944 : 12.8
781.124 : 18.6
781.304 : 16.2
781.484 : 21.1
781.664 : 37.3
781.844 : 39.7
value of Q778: 1.52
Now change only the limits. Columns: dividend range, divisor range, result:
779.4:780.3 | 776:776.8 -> 1.72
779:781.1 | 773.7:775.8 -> 1.36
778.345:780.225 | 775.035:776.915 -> 1.29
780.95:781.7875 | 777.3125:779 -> 1.49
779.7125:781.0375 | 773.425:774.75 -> 1.54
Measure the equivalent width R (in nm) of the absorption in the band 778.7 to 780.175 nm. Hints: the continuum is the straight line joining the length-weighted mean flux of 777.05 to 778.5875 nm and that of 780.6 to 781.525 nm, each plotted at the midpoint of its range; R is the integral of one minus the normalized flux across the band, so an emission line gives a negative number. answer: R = -0.39 nm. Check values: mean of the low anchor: 15.9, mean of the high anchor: 16.6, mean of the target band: 20.5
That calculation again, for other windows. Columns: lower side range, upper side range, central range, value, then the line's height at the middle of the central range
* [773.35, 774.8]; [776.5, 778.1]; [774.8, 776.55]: 0.09 nm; 16.3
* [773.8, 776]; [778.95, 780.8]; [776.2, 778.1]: 0.33 nm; 18.9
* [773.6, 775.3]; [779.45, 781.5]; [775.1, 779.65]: 0.78 nm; 19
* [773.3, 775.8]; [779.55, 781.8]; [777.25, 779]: 0.44 nm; 20.8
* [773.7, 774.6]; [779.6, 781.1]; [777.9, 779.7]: 0.53 nm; 22.2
